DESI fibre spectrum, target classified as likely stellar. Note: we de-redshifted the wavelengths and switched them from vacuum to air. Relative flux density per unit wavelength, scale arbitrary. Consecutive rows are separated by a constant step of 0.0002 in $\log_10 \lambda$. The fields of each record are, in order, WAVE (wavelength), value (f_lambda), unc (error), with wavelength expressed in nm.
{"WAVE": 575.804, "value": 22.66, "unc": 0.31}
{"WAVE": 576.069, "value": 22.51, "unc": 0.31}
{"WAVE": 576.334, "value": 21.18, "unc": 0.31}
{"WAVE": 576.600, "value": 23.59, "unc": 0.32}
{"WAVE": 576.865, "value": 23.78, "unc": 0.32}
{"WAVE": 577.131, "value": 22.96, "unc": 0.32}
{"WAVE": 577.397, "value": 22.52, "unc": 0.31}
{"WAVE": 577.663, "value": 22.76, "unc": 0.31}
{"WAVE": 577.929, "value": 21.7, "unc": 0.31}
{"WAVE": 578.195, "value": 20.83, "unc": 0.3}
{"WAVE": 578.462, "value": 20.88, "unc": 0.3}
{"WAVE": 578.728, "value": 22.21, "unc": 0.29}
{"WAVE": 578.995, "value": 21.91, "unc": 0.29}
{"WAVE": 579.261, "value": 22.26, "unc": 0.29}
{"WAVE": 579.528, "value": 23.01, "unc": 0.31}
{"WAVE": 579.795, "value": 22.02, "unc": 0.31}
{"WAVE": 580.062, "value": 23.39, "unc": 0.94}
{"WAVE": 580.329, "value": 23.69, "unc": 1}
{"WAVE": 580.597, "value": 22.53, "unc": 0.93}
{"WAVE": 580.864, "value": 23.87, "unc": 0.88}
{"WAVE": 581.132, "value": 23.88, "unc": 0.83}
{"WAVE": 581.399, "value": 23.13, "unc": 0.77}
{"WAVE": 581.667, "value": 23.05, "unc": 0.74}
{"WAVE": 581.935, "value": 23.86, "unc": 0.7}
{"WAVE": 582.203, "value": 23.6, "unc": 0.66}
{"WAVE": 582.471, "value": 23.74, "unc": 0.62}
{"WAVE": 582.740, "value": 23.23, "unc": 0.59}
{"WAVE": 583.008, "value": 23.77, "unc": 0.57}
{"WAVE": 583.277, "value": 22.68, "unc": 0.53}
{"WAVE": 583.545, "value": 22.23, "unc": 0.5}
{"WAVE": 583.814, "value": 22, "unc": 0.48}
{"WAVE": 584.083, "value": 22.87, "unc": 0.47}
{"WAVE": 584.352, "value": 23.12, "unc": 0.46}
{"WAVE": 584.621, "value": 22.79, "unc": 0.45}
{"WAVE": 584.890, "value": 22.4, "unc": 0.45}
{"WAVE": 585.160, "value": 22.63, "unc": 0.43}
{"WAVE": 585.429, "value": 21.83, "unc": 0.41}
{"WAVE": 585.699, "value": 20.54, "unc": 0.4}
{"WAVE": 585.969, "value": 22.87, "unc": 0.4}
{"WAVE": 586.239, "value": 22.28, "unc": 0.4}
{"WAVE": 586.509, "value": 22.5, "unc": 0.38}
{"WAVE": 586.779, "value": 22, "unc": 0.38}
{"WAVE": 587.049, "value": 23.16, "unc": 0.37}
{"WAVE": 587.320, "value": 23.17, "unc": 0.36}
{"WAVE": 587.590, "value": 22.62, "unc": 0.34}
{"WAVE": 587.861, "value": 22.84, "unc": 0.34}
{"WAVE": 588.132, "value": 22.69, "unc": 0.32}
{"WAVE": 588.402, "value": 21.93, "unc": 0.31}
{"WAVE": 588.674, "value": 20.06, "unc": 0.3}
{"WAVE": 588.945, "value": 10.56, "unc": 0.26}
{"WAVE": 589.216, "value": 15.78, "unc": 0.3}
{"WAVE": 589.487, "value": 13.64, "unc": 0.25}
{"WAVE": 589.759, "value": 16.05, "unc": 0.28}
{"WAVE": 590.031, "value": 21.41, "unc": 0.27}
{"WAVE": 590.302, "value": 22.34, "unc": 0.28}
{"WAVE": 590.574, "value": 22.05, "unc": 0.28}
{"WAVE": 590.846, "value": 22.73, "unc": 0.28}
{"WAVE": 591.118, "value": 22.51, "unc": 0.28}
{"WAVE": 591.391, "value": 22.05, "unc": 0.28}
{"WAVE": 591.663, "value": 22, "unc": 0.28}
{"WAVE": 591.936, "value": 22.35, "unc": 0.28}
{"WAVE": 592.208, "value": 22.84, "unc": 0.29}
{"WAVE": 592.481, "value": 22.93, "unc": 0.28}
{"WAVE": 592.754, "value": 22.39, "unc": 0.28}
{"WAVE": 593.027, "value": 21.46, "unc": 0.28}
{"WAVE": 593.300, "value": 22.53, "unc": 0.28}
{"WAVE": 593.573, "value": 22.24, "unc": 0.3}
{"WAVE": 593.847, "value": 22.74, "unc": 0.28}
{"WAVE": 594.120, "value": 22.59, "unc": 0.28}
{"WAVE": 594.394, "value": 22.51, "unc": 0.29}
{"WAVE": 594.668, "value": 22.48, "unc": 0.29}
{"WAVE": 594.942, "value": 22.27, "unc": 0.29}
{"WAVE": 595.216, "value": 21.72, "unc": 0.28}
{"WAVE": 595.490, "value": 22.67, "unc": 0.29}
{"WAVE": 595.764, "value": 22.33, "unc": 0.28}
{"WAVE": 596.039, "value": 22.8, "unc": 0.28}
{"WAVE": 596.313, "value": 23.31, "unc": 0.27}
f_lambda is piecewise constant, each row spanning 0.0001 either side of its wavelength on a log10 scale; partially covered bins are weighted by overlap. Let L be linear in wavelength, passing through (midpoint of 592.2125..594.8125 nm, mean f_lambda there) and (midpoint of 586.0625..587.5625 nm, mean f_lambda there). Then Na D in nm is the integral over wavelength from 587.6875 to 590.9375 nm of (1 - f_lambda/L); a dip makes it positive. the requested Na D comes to 0.466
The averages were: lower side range 22.6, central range 19.3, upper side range 22.4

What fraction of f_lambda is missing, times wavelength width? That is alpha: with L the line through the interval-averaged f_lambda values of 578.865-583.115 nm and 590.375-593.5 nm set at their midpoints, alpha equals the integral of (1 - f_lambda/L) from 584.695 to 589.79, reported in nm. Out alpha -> 0.47 nm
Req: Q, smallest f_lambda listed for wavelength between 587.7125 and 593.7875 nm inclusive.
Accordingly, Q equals 10.56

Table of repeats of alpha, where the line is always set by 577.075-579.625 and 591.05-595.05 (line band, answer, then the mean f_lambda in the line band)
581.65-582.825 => -0.074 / 23.5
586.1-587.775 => -0.028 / 22.6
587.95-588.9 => 0.073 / 20.6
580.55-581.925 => -0.078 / 23.4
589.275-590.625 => 0.218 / 18.7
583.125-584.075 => -0.010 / 22.4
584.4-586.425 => -0.002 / 22.2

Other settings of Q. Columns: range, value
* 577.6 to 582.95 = 20.83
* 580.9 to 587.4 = 20.54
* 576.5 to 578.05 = 21.7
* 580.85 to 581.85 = 23.05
